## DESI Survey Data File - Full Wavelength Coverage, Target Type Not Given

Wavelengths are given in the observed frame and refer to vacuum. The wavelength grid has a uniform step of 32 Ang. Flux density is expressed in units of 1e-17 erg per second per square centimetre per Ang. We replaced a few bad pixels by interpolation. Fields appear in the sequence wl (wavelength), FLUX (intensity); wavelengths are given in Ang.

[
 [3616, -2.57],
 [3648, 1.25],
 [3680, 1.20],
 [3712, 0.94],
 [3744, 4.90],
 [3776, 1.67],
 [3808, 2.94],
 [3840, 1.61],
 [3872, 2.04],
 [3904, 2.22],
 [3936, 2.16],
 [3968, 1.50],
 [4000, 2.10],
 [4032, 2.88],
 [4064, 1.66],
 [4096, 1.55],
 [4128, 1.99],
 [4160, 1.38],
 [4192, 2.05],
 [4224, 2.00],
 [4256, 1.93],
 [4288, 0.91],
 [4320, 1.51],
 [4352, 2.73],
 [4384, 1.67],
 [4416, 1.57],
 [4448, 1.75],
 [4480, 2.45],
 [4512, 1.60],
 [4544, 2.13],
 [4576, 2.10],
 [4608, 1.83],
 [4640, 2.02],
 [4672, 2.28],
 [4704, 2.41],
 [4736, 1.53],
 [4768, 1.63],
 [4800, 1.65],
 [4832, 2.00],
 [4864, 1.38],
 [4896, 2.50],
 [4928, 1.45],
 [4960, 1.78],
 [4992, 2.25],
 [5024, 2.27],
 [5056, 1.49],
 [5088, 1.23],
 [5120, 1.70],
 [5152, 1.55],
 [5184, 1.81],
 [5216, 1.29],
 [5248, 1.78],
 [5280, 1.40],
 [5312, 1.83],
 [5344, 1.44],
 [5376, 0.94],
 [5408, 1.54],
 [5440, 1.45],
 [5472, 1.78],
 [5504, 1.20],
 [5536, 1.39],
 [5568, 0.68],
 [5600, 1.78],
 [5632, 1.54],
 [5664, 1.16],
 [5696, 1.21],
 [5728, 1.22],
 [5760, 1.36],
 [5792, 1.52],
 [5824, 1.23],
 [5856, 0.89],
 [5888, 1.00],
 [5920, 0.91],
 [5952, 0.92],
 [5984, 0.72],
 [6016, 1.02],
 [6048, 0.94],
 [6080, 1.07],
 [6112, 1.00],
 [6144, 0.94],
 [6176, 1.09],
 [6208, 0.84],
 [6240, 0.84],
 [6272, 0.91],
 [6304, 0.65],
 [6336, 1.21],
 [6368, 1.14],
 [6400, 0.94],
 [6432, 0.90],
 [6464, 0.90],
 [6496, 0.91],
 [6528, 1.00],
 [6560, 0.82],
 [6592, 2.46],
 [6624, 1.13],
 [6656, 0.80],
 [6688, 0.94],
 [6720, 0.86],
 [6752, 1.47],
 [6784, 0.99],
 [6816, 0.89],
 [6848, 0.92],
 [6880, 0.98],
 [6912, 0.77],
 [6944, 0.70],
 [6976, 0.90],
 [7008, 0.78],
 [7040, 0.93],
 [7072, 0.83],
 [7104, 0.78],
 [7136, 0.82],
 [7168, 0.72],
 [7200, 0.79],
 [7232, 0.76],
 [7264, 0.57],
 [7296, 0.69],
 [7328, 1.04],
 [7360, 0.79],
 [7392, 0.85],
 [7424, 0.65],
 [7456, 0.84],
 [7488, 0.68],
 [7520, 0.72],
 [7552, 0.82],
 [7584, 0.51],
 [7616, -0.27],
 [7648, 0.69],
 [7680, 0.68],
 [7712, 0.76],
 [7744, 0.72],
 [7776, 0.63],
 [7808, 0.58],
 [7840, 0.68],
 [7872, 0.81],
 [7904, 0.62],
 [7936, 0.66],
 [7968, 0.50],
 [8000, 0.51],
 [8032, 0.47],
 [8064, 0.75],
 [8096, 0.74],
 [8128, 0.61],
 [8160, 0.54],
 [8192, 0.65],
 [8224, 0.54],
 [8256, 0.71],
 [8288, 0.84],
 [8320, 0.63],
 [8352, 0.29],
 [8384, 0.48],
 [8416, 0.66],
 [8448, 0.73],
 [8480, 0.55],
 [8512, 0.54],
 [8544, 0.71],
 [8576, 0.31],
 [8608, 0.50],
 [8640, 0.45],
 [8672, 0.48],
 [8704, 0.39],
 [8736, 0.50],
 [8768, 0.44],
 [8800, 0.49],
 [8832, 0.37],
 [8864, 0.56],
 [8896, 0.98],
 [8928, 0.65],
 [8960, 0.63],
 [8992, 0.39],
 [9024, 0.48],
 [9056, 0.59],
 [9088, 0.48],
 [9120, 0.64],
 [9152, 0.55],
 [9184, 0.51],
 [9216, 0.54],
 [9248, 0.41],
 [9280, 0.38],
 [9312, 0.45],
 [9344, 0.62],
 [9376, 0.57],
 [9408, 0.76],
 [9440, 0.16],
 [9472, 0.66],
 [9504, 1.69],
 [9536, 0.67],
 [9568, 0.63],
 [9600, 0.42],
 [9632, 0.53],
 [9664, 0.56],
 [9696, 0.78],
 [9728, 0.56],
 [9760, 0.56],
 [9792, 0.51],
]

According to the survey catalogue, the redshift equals 0.01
